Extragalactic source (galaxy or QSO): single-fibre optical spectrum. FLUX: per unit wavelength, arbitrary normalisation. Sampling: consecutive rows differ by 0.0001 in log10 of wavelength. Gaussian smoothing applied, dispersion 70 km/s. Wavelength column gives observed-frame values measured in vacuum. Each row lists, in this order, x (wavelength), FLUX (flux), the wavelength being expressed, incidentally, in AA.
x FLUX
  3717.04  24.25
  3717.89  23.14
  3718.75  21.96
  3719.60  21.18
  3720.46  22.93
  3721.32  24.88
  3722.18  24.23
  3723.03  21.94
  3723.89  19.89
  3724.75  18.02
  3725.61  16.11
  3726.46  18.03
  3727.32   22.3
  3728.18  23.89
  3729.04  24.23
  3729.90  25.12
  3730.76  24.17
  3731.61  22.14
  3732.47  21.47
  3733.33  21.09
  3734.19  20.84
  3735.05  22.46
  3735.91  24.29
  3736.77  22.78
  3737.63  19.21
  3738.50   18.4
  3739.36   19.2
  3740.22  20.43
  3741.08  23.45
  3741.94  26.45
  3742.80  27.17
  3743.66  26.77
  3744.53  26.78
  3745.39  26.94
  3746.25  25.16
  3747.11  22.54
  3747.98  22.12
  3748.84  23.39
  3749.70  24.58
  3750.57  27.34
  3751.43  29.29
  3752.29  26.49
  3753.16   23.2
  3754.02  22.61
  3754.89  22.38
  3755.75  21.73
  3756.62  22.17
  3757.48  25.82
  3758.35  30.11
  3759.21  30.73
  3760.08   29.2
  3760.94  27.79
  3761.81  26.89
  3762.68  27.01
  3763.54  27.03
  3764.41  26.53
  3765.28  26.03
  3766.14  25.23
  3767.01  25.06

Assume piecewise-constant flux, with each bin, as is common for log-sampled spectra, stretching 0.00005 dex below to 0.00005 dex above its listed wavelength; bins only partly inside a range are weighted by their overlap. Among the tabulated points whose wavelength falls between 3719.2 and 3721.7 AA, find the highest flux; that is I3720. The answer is 24.88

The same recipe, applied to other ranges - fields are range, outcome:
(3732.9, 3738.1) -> 24.29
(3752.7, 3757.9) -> 25.82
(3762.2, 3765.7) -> 27.03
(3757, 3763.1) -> 30.73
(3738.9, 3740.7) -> 20.43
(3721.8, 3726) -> 24.23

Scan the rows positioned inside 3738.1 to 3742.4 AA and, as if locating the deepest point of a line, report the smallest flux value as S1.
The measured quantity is 18.4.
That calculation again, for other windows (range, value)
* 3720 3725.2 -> 18.02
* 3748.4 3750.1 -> 23.39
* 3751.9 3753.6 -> 23.2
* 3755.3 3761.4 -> 21.73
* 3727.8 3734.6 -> 20.84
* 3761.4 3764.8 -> 26.53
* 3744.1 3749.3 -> 22.12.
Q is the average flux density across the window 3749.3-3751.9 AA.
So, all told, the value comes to 27.1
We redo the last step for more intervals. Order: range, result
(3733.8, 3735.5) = 21.7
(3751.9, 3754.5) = 24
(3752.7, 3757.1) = 22.5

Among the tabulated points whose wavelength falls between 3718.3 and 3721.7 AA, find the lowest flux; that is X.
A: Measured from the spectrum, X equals 21.18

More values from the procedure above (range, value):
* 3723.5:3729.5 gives 16.11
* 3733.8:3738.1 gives 19.21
